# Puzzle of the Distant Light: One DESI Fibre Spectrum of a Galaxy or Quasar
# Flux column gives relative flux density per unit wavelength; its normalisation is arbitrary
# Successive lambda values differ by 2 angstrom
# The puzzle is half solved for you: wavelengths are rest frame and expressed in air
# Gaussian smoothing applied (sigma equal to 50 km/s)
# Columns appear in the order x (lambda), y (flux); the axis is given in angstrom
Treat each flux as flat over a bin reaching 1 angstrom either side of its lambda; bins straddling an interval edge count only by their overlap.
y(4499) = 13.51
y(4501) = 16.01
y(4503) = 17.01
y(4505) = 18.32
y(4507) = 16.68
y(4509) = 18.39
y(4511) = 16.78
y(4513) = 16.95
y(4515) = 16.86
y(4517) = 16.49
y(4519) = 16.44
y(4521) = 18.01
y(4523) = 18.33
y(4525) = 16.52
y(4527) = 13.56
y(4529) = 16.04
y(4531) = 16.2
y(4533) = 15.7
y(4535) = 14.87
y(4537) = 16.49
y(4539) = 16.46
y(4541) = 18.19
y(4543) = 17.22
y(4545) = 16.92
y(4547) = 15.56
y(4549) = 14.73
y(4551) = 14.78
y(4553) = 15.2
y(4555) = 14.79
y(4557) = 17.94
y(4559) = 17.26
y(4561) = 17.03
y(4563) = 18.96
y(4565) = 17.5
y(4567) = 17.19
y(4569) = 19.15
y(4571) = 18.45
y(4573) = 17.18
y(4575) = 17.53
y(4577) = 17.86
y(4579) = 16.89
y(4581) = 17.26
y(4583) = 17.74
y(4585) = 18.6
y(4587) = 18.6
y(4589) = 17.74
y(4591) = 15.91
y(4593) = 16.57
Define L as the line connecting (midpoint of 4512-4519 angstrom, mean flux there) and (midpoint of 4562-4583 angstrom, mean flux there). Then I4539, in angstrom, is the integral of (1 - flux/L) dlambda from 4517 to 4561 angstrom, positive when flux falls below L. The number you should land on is 2.27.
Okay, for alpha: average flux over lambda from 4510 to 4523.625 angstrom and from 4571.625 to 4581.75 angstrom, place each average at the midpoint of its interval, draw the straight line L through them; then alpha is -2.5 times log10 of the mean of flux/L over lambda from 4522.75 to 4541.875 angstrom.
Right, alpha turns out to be 0.067 mag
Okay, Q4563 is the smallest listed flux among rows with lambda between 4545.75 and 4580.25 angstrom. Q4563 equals 14.73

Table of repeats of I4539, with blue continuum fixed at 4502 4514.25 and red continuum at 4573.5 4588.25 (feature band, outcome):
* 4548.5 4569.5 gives 1.04 angstrom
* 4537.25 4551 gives 0.91 angstrom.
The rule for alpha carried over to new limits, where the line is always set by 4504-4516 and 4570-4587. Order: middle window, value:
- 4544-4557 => 0.13 mag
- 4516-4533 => 0.06 mag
